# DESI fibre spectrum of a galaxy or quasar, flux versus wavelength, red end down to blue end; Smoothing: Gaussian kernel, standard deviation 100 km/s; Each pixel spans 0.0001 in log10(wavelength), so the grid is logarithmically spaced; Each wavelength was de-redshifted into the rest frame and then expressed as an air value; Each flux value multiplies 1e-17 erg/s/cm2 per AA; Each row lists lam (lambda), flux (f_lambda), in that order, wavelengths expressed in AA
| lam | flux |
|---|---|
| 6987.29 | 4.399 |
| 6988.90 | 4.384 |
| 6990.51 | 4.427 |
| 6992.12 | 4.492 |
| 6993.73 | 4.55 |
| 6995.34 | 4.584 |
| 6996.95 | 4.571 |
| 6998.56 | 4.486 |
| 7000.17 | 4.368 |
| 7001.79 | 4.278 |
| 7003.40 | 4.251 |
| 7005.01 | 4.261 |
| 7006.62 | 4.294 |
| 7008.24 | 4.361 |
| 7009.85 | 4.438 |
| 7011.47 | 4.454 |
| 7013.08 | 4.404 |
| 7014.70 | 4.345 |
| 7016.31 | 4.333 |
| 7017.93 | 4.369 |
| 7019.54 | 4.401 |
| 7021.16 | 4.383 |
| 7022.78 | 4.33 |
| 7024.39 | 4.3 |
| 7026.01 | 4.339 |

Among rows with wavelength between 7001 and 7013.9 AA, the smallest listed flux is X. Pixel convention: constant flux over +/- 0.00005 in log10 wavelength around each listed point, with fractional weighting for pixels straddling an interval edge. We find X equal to 4.251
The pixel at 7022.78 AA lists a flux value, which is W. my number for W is 4.33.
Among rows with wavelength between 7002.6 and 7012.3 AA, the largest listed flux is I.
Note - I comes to 4.454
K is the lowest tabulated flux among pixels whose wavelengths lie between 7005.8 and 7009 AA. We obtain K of 4.294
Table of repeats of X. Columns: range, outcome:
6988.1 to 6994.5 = 4.384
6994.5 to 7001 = 4.368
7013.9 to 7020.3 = 4.333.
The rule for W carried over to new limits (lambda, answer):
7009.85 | 4.438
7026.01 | 4.339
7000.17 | 4.368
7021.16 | 4.383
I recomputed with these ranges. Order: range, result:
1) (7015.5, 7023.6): 4.401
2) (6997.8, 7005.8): 4.486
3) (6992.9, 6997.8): 4.584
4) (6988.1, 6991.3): 4.427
